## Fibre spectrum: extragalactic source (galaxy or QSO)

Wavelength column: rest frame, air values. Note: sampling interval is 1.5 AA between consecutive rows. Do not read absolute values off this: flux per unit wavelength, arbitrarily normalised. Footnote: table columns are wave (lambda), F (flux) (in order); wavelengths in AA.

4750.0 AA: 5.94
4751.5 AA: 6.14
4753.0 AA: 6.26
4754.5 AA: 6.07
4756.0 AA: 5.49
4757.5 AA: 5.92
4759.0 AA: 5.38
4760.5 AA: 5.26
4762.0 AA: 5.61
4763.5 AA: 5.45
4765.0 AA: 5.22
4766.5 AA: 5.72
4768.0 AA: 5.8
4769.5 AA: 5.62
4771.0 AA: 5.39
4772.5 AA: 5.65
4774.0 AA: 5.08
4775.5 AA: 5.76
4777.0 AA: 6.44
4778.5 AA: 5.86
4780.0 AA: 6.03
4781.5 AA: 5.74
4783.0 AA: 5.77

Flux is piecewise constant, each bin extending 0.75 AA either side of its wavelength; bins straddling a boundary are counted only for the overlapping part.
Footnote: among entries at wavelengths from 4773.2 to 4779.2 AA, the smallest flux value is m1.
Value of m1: 5.08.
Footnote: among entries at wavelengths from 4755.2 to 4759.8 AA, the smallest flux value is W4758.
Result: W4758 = 5.38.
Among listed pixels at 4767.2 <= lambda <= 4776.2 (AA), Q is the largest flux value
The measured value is 5.8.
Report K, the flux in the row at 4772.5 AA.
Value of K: 5.65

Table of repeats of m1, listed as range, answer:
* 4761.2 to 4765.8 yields 5.22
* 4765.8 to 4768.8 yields 5.72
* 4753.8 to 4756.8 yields 5.49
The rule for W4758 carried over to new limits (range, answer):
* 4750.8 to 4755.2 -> 6.07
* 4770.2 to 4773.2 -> 5.39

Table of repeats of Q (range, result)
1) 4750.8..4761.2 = 6.26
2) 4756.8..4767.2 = 5.92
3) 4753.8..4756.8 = 6.07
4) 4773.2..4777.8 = 6.44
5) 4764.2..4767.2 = 5.72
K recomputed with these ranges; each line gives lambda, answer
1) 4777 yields 6.44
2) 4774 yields 5.08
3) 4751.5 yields 6.14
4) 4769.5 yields 5.62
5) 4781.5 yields 5.74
